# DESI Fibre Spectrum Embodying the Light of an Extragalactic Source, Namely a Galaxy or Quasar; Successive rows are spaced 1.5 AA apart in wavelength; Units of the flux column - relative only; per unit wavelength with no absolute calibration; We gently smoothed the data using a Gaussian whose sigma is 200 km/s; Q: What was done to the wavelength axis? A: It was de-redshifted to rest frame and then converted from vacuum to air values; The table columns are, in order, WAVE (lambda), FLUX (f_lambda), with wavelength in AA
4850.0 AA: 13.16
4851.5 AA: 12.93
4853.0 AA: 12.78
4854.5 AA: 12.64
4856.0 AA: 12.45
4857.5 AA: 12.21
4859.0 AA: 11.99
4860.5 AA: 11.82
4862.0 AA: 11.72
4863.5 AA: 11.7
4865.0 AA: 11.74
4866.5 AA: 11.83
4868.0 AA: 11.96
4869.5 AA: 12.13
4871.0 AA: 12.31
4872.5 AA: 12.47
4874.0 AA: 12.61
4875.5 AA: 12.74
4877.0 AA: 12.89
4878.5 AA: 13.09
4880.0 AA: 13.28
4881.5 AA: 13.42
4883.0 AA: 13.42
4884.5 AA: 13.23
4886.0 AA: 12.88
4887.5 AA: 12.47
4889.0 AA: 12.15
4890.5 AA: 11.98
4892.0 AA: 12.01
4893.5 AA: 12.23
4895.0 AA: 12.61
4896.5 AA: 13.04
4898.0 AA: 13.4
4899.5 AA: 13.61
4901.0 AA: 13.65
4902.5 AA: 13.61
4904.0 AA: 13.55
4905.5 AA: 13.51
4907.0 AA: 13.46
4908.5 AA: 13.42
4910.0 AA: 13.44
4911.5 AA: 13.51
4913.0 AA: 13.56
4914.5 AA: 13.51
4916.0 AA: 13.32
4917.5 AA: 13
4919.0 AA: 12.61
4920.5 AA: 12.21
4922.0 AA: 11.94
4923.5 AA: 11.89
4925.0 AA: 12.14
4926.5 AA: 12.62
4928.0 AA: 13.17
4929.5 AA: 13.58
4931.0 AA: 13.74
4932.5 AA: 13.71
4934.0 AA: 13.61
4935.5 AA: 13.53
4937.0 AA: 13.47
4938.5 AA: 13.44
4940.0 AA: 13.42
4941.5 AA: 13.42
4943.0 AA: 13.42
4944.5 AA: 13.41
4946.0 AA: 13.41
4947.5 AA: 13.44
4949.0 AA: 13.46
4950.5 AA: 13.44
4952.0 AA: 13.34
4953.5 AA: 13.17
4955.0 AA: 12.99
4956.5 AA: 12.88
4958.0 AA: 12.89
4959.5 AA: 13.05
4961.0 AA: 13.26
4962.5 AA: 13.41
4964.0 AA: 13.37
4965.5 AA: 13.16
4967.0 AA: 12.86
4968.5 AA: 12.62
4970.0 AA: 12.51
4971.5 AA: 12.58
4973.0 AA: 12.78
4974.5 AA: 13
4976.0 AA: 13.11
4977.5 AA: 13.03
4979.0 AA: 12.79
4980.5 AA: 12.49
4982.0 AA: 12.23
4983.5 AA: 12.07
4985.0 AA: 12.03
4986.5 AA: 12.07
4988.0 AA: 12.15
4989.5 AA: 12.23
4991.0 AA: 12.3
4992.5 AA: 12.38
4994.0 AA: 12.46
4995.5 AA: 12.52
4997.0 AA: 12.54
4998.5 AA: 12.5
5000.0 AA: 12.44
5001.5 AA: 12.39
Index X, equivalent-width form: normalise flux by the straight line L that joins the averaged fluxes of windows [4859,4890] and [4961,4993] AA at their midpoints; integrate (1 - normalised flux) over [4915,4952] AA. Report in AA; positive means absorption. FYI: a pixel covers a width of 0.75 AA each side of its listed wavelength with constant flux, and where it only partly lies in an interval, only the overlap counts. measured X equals -1.7 AA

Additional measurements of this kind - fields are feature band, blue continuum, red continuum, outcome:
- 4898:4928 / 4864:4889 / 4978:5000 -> -1.3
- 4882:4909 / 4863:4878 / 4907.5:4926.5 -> -0.9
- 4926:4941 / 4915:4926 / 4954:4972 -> -1.0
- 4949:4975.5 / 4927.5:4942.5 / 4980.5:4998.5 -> -0.3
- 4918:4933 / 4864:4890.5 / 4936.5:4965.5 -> 0.4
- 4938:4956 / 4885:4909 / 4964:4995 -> -0.9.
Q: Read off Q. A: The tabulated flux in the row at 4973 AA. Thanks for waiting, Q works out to 12.78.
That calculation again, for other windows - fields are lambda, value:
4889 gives 12.15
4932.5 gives 13.71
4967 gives 12.86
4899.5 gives 13.61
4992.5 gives 12.38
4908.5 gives 13.42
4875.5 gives 12.74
